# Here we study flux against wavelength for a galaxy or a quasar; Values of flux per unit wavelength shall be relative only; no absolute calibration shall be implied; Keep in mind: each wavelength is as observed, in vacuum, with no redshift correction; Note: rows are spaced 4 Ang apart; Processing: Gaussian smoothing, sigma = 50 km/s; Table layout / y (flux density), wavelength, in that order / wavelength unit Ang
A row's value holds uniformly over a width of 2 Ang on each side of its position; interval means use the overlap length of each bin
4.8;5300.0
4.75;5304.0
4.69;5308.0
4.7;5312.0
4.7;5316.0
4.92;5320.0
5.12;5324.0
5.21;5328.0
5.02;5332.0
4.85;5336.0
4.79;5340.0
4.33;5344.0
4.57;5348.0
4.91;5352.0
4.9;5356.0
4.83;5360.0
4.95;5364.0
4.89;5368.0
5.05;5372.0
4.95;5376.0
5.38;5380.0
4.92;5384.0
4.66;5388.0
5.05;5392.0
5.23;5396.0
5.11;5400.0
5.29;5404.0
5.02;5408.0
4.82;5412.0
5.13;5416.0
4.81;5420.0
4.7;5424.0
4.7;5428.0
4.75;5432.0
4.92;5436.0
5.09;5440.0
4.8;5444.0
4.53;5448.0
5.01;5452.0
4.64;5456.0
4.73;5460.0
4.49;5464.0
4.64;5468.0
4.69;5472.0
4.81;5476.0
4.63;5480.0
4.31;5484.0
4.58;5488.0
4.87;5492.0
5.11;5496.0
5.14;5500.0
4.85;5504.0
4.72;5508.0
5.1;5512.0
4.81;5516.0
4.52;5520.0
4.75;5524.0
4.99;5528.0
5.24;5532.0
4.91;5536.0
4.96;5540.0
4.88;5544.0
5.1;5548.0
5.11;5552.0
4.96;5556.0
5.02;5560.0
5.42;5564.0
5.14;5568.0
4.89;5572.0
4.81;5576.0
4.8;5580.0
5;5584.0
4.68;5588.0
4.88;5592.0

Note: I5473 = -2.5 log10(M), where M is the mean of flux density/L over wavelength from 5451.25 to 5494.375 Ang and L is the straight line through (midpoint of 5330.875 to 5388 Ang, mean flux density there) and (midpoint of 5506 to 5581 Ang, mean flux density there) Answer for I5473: 0.06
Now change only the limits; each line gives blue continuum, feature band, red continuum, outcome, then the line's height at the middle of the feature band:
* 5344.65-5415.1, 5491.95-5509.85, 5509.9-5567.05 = 0.01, 4.98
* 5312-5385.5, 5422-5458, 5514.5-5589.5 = 0.03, 4.92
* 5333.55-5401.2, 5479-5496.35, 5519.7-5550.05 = 0.06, 4.93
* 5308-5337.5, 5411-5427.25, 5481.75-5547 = 0.01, 4.89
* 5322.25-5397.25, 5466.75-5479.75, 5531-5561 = 0.06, 4.98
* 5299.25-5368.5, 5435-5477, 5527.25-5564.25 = 0.04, 4.95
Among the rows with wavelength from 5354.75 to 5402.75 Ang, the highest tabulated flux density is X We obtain 5.38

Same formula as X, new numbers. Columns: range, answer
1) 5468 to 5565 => 5.42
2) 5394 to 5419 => 5.29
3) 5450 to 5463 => 5.01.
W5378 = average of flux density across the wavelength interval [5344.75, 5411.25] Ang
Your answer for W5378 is 4.97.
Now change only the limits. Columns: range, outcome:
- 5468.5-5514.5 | 4.8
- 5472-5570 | 4.91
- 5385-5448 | 4.93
